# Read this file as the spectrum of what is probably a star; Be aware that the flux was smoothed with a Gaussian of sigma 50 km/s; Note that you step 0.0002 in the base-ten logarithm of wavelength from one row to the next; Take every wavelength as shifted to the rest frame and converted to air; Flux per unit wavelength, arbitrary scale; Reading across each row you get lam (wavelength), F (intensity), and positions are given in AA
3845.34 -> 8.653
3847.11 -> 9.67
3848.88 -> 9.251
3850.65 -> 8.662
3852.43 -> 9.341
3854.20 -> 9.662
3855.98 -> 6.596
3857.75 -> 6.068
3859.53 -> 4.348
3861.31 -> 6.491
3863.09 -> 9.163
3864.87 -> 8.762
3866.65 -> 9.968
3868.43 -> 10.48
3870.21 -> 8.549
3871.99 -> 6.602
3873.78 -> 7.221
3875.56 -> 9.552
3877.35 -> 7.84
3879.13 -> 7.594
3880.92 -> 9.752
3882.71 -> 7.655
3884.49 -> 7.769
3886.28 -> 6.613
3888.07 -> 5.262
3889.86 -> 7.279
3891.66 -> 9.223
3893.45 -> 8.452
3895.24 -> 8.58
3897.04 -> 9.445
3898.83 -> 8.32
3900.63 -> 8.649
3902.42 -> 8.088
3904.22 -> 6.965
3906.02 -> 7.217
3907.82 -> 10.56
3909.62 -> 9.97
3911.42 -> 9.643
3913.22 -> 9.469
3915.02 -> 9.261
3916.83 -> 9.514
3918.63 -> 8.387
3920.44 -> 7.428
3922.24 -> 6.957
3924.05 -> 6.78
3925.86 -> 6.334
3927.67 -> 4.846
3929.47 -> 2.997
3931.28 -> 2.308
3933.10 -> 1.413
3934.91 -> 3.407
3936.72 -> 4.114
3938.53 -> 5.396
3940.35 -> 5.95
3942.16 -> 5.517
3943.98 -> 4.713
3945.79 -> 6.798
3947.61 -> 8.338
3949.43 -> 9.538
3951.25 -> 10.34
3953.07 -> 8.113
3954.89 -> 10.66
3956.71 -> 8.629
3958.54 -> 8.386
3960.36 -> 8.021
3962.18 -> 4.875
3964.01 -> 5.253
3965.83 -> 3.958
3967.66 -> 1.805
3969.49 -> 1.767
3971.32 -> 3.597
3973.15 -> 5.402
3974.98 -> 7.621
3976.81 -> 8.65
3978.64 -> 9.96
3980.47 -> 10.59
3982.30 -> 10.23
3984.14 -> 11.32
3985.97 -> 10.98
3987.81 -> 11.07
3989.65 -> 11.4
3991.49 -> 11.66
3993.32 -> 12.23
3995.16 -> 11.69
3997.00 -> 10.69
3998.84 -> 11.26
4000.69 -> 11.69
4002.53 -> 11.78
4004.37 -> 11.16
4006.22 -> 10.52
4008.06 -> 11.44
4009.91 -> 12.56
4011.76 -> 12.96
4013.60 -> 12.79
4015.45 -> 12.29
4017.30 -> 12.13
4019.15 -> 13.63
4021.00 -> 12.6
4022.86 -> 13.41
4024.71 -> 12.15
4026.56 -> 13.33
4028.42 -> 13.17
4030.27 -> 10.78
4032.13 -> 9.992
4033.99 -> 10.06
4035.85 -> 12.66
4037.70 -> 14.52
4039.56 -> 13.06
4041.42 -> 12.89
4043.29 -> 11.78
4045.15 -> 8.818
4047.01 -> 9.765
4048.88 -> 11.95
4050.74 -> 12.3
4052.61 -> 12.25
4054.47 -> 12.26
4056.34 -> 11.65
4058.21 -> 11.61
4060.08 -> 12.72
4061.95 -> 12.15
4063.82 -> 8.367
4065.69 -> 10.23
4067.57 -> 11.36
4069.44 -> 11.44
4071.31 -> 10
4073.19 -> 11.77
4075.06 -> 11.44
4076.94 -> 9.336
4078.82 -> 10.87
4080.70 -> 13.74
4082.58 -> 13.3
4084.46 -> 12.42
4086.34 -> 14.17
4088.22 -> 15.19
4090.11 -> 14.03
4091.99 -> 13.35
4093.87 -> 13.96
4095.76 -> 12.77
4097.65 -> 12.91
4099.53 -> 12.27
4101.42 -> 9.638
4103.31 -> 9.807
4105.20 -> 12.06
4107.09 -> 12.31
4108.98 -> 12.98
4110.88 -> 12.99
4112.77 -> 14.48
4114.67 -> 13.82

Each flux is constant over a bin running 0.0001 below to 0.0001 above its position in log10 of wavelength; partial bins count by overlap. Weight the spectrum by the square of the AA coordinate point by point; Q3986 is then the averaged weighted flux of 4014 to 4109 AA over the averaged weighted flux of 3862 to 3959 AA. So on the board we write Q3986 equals 1.7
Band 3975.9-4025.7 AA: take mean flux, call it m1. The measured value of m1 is 11.6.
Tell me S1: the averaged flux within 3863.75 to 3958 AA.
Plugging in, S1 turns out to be 7.56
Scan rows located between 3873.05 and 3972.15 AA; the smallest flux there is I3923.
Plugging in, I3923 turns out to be 1.413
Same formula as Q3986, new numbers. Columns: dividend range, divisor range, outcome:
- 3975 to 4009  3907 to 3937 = 1.69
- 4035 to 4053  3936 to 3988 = 1.72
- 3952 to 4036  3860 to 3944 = 1.43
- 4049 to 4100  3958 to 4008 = 1.43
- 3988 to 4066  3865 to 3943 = 1.71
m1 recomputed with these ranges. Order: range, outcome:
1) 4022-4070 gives 11.7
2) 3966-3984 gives 6.72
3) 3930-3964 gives 6.41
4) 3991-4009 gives 11.4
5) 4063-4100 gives 12.2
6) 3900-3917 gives 8.91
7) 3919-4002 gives 7.48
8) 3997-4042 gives 12.2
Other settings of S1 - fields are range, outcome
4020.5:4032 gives 12.4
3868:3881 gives 8.3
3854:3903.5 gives 7.97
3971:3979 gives 7.1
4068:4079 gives 10.8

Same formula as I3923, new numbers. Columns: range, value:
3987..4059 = 8.818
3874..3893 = 5.262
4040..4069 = 8.367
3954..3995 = 1.767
